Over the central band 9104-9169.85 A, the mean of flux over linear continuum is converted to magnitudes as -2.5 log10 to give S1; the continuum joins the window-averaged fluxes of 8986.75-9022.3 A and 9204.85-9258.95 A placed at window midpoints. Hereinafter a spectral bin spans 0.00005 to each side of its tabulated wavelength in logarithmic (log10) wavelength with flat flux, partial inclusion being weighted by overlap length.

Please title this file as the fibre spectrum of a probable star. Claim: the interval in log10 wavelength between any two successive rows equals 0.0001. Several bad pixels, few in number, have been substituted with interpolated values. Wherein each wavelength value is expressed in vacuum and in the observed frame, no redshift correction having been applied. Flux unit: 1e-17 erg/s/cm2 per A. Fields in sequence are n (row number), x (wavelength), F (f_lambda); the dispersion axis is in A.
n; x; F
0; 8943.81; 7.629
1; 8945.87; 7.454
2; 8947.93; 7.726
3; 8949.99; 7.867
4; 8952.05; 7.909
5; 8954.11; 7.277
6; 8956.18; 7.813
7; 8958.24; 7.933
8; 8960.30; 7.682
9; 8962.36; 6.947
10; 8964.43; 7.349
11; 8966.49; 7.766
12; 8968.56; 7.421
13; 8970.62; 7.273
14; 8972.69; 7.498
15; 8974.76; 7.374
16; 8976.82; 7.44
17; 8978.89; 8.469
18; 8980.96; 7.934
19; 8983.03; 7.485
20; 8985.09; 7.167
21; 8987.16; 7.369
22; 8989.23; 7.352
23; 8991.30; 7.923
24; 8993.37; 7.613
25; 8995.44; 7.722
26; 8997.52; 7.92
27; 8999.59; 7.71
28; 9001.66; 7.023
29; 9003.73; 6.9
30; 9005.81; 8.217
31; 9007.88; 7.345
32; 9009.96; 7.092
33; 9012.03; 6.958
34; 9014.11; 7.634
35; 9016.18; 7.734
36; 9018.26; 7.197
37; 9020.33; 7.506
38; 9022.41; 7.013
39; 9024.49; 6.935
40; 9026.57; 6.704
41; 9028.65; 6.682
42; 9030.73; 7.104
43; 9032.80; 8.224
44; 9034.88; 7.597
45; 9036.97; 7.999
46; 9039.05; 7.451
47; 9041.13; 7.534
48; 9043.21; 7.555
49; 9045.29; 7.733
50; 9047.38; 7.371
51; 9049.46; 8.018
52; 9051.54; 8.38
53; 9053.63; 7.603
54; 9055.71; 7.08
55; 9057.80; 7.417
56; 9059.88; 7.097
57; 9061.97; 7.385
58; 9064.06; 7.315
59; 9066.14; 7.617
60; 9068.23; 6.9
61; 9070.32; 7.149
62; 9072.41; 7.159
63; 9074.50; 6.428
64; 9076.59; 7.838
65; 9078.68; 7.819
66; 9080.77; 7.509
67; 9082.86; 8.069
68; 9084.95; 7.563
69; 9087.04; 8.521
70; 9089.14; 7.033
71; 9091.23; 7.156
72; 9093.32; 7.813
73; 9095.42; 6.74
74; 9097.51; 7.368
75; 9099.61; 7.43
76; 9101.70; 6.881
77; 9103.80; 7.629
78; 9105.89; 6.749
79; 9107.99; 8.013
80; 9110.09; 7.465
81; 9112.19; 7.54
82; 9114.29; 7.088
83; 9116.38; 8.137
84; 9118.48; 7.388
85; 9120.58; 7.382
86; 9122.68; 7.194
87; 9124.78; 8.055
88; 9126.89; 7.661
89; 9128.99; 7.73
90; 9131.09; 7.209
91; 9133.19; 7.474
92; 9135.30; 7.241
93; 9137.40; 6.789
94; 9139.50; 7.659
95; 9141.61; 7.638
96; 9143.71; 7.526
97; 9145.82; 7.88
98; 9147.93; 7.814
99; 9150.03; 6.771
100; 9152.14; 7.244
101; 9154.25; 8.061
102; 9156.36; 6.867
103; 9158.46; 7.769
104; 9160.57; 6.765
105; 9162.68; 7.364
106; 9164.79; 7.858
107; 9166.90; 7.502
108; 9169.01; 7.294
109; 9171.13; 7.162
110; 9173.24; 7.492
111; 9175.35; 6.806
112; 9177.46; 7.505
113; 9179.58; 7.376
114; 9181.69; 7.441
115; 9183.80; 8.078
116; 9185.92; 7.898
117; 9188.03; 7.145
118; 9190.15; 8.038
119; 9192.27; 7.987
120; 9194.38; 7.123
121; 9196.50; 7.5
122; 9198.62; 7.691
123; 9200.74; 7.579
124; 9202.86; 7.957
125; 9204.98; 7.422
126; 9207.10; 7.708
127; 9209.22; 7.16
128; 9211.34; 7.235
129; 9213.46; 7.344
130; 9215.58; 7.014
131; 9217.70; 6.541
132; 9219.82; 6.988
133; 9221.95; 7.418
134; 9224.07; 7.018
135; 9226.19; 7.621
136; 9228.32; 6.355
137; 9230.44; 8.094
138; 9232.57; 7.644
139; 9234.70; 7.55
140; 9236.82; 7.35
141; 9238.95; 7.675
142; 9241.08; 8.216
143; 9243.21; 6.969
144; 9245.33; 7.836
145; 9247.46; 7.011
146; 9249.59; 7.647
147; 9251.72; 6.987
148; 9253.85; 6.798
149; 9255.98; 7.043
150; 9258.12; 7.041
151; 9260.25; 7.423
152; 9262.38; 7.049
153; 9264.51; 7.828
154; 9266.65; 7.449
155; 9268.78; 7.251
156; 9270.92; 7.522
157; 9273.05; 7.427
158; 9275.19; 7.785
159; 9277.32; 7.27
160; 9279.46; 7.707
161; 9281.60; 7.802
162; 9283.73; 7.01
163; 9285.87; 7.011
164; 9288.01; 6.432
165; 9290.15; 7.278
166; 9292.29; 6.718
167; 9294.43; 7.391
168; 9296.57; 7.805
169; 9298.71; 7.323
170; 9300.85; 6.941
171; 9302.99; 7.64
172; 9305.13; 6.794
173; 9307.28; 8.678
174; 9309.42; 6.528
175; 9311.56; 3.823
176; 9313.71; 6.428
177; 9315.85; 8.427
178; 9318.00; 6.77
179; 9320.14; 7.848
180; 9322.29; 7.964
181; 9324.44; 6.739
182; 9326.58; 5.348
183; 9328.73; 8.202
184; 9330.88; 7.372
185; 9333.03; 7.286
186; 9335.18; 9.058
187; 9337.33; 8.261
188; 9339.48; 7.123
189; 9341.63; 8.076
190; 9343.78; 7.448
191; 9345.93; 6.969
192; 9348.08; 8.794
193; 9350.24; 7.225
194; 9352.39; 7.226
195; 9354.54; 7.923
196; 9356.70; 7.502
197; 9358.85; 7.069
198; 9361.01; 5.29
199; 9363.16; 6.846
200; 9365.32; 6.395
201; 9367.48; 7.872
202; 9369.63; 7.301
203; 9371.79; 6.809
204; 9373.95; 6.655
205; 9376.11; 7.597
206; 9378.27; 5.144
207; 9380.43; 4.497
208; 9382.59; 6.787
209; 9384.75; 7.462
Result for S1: -0.01 mag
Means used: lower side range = 7.47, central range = 7.46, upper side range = 7.29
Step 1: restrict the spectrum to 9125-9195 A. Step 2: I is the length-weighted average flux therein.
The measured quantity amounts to 7.47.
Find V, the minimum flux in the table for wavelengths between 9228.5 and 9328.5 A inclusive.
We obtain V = 3.823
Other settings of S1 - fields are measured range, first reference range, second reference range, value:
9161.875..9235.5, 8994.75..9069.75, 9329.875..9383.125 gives -0.021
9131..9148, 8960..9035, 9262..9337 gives -0.016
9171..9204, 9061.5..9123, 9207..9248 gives -0.029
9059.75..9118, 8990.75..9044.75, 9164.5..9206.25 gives 0.009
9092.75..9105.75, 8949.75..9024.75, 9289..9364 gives 0.026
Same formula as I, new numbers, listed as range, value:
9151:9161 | 7.37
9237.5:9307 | 7.33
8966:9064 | 7.48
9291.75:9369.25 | 7.26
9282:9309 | 7.25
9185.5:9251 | 7.44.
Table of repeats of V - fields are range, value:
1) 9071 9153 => 6.428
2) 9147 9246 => 6.355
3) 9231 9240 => 7.35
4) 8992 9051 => 6.682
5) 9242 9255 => 6.798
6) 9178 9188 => 7.376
